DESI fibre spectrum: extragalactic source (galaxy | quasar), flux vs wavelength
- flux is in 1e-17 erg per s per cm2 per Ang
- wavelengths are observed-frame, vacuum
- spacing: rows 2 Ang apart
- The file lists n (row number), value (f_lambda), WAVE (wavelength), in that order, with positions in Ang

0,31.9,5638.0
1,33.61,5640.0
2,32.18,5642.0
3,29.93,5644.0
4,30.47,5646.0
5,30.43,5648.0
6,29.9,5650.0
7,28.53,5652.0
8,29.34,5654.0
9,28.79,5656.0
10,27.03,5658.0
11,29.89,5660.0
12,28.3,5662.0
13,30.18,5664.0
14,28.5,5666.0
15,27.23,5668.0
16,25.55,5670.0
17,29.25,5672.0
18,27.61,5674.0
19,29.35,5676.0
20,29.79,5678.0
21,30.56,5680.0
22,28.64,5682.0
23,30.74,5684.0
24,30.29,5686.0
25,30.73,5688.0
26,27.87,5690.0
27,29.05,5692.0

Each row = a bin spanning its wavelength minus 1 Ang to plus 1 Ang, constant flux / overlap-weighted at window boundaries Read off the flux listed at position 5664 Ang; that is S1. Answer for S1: 30.18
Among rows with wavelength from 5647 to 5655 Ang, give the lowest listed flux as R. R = 28.53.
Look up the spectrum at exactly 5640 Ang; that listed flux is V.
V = 33.61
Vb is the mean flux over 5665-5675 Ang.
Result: 27.6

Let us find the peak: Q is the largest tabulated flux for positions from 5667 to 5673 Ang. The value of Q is 29.25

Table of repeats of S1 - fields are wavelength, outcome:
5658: 27.03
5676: 29.35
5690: 27.87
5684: 30.74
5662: 28.3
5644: 29.93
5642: 32.18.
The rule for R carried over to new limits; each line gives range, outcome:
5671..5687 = 27.61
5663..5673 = 25.55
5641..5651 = 29.9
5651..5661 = 27.03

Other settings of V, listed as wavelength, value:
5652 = 28.53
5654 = 29.34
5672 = 29.25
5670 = 25.55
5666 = 28.5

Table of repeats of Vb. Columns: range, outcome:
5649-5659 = 28.7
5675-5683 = 29.6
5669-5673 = 27.4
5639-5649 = 31.3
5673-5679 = 28.9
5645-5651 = 30.3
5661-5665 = 29.2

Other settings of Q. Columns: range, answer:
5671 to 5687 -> 30.74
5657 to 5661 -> 29.89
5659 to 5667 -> 30.18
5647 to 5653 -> 30.43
